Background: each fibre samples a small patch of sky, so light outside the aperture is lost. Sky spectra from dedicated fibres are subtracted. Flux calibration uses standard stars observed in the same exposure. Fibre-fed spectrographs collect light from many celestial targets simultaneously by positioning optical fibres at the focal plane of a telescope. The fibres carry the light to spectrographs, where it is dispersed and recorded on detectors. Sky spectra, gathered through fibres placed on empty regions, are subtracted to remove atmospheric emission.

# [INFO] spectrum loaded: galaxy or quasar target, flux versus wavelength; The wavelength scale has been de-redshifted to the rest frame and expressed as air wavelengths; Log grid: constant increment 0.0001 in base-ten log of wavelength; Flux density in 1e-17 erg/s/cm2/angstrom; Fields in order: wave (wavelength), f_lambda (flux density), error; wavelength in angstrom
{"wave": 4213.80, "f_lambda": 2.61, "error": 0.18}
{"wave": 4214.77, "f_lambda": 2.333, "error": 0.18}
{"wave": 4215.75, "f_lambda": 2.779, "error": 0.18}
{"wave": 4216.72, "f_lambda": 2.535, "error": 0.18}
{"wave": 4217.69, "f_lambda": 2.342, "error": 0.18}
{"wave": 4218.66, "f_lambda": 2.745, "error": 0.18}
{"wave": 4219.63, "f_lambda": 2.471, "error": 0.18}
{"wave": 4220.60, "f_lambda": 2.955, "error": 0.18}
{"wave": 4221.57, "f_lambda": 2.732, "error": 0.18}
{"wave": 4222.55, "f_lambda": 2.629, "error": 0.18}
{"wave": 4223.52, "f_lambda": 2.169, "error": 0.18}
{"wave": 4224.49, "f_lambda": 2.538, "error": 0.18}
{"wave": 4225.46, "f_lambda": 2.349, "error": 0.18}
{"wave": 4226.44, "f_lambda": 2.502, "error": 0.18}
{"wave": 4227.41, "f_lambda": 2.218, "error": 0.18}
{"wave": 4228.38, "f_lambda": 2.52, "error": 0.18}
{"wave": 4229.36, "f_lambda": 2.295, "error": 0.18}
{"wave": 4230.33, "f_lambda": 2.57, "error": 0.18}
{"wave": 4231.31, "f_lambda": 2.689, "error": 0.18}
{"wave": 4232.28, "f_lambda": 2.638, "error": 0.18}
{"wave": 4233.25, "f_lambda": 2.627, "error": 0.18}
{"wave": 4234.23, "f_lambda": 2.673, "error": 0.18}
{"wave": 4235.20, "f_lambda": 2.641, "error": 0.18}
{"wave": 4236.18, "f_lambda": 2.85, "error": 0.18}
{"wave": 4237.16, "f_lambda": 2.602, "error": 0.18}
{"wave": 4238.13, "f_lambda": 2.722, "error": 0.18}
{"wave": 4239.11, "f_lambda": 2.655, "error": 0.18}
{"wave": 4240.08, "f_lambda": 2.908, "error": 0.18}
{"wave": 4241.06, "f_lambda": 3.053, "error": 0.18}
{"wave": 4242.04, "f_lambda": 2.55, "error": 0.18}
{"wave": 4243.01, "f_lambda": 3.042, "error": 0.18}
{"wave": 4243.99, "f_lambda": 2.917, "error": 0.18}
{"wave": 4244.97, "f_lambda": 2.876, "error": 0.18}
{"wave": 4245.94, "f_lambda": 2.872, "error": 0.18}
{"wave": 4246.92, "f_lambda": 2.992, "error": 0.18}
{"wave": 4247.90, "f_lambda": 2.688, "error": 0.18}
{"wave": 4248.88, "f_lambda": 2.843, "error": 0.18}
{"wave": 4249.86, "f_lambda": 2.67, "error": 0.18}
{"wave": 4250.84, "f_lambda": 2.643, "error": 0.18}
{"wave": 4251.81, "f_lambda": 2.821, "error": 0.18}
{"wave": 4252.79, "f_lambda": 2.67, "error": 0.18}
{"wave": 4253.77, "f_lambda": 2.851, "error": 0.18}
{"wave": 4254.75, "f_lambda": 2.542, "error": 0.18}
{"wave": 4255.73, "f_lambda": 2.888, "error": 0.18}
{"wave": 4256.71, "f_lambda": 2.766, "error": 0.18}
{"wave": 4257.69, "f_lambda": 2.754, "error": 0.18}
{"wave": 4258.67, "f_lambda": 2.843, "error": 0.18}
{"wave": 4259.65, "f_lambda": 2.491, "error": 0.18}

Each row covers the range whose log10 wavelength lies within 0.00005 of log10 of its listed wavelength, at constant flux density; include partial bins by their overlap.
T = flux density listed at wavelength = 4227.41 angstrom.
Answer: 2.218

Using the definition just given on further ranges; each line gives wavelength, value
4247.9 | 2.688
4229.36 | 2.295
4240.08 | 2.908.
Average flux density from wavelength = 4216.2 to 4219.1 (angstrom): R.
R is 2.54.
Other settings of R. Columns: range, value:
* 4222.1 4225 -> 2.45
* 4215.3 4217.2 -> 2.66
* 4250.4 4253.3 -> 2.72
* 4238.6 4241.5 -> 2.87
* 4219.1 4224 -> 2.59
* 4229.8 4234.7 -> 2.64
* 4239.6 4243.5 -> 2.89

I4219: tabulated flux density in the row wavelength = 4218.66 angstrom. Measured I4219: 2.745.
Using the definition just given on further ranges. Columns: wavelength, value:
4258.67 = 2.843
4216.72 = 2.535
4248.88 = 2.843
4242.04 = 2.55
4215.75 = 2.779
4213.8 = 2.61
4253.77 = 2.851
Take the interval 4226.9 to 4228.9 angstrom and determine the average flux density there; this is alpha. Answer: 2.37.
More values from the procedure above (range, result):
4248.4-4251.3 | 2.72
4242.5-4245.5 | 2.95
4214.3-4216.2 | 2.54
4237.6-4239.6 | 2.7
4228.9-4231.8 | 2.52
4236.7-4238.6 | 2.67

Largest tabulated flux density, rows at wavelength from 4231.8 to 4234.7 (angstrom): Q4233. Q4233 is 2.673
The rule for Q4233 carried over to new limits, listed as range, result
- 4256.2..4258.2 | 2.766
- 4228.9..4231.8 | 2.689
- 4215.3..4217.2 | 2.779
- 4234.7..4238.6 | 2.85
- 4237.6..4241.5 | 3.053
